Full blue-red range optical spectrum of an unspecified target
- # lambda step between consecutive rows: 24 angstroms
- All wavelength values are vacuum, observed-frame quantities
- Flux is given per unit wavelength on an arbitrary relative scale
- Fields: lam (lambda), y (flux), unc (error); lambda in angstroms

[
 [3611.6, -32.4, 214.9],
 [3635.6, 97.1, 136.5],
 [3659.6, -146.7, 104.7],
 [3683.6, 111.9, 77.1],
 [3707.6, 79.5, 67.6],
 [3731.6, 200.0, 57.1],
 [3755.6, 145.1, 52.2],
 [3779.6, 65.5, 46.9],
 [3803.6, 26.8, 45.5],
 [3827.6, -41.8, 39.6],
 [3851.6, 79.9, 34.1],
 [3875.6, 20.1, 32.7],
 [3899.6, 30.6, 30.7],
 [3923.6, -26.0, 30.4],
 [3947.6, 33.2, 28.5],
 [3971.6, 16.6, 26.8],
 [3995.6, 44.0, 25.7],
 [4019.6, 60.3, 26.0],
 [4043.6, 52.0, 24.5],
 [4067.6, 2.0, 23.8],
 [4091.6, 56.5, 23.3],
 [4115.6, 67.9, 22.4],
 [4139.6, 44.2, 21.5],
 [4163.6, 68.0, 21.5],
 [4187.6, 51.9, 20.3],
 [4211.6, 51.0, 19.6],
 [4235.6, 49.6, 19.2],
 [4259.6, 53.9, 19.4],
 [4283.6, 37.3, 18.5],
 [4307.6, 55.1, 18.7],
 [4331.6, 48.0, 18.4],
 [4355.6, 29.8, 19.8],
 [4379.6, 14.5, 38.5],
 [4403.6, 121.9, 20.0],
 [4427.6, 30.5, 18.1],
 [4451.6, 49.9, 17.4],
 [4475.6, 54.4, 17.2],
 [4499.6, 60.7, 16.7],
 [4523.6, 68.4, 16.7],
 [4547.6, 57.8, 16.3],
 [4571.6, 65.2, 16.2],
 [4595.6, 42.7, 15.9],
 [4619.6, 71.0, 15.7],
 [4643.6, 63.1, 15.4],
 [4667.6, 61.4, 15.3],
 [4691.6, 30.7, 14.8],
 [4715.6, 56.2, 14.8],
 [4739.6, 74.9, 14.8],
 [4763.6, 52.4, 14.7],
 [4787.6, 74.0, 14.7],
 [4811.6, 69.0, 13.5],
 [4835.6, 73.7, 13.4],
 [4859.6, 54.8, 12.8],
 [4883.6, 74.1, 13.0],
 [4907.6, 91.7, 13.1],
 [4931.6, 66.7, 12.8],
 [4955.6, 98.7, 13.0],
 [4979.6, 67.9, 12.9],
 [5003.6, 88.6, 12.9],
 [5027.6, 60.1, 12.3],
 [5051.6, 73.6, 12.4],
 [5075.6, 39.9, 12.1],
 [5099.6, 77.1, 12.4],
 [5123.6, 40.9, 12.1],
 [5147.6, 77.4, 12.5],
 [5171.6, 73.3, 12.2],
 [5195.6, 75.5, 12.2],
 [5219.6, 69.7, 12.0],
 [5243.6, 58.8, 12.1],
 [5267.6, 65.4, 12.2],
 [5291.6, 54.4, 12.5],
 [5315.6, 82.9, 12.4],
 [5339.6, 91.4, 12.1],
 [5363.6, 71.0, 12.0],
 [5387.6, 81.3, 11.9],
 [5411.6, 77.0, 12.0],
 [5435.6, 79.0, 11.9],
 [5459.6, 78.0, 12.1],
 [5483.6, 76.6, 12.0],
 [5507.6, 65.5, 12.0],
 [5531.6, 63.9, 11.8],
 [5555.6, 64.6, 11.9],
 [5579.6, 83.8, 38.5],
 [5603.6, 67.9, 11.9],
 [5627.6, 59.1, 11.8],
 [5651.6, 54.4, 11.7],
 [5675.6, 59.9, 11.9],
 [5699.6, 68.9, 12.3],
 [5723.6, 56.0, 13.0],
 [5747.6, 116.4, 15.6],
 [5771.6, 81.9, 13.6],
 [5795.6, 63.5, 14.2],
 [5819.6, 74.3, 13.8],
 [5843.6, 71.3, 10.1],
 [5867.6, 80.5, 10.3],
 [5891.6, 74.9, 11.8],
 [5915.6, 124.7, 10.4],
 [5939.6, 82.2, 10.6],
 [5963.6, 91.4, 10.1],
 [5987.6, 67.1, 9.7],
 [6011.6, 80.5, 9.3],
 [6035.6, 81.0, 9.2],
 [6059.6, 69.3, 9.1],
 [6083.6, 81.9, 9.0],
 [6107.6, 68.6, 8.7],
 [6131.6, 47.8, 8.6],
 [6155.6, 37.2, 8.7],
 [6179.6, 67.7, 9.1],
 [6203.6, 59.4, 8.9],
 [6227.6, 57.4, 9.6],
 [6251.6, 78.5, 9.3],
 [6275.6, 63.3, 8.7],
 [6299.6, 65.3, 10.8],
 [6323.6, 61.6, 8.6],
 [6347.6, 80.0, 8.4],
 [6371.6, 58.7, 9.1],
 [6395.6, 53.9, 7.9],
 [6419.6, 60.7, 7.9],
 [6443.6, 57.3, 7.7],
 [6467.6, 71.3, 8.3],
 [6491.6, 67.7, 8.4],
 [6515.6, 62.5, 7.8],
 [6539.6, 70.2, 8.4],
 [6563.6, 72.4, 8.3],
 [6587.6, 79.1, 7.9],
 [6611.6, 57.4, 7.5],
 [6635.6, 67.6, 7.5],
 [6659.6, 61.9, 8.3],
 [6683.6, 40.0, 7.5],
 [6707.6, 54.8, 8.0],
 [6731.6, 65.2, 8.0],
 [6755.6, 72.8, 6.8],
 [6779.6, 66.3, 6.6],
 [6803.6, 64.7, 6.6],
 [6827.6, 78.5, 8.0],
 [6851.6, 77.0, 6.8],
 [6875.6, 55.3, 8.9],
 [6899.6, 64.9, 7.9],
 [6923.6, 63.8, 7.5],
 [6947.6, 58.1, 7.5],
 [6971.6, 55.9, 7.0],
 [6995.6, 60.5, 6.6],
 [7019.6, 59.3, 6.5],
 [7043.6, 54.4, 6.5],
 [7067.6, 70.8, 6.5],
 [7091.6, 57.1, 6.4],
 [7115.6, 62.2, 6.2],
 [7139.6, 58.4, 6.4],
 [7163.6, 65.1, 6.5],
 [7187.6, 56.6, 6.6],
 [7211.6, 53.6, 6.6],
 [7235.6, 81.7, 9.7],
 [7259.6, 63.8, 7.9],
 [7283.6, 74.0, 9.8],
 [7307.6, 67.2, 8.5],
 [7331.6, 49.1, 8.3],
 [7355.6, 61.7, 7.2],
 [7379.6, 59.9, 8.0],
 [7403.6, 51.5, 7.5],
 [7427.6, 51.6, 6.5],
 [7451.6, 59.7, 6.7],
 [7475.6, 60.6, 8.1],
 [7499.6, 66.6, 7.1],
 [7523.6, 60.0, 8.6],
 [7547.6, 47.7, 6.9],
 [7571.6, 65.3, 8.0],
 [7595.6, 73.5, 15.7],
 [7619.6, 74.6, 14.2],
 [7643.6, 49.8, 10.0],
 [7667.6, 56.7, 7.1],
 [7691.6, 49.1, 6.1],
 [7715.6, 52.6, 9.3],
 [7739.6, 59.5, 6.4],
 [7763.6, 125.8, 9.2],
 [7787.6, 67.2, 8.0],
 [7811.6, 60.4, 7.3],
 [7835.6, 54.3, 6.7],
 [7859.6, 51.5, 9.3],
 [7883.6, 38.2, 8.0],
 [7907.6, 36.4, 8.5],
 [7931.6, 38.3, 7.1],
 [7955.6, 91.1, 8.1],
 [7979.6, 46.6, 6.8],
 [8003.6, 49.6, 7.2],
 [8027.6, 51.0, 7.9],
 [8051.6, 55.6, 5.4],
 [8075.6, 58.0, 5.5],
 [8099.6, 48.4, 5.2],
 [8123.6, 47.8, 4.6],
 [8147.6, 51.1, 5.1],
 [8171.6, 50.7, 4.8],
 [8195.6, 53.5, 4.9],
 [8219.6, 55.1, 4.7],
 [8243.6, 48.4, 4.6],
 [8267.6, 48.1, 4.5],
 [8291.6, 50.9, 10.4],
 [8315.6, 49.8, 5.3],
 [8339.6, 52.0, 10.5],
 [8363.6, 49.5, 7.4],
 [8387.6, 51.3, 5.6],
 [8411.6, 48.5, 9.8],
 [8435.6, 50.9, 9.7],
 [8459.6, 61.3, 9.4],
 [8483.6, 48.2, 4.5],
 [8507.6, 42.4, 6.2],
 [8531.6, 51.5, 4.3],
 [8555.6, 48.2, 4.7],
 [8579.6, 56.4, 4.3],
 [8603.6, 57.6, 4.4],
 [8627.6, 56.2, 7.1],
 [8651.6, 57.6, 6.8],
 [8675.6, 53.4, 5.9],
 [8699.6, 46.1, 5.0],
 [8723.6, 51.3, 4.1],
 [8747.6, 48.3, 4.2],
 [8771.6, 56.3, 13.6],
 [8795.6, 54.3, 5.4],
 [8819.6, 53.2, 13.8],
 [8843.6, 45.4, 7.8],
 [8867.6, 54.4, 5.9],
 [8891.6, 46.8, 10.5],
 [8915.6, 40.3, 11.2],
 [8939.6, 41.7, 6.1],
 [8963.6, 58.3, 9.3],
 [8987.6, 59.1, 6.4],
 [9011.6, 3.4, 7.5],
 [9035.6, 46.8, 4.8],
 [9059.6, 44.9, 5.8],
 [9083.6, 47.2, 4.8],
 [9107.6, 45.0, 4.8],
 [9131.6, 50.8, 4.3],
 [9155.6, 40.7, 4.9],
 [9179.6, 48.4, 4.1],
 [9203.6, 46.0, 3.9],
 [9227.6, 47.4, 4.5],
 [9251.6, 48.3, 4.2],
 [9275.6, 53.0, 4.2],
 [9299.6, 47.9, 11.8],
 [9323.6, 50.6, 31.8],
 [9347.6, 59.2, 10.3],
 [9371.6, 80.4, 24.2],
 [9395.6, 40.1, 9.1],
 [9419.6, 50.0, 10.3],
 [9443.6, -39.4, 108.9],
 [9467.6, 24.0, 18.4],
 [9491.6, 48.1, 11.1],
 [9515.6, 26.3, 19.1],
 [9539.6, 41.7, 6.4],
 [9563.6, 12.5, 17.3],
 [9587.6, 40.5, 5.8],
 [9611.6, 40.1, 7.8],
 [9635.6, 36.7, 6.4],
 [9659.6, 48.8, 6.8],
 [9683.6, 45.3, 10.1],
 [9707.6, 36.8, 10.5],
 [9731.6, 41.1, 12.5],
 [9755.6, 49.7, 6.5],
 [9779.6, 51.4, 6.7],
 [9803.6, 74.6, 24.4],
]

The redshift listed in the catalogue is 0.18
